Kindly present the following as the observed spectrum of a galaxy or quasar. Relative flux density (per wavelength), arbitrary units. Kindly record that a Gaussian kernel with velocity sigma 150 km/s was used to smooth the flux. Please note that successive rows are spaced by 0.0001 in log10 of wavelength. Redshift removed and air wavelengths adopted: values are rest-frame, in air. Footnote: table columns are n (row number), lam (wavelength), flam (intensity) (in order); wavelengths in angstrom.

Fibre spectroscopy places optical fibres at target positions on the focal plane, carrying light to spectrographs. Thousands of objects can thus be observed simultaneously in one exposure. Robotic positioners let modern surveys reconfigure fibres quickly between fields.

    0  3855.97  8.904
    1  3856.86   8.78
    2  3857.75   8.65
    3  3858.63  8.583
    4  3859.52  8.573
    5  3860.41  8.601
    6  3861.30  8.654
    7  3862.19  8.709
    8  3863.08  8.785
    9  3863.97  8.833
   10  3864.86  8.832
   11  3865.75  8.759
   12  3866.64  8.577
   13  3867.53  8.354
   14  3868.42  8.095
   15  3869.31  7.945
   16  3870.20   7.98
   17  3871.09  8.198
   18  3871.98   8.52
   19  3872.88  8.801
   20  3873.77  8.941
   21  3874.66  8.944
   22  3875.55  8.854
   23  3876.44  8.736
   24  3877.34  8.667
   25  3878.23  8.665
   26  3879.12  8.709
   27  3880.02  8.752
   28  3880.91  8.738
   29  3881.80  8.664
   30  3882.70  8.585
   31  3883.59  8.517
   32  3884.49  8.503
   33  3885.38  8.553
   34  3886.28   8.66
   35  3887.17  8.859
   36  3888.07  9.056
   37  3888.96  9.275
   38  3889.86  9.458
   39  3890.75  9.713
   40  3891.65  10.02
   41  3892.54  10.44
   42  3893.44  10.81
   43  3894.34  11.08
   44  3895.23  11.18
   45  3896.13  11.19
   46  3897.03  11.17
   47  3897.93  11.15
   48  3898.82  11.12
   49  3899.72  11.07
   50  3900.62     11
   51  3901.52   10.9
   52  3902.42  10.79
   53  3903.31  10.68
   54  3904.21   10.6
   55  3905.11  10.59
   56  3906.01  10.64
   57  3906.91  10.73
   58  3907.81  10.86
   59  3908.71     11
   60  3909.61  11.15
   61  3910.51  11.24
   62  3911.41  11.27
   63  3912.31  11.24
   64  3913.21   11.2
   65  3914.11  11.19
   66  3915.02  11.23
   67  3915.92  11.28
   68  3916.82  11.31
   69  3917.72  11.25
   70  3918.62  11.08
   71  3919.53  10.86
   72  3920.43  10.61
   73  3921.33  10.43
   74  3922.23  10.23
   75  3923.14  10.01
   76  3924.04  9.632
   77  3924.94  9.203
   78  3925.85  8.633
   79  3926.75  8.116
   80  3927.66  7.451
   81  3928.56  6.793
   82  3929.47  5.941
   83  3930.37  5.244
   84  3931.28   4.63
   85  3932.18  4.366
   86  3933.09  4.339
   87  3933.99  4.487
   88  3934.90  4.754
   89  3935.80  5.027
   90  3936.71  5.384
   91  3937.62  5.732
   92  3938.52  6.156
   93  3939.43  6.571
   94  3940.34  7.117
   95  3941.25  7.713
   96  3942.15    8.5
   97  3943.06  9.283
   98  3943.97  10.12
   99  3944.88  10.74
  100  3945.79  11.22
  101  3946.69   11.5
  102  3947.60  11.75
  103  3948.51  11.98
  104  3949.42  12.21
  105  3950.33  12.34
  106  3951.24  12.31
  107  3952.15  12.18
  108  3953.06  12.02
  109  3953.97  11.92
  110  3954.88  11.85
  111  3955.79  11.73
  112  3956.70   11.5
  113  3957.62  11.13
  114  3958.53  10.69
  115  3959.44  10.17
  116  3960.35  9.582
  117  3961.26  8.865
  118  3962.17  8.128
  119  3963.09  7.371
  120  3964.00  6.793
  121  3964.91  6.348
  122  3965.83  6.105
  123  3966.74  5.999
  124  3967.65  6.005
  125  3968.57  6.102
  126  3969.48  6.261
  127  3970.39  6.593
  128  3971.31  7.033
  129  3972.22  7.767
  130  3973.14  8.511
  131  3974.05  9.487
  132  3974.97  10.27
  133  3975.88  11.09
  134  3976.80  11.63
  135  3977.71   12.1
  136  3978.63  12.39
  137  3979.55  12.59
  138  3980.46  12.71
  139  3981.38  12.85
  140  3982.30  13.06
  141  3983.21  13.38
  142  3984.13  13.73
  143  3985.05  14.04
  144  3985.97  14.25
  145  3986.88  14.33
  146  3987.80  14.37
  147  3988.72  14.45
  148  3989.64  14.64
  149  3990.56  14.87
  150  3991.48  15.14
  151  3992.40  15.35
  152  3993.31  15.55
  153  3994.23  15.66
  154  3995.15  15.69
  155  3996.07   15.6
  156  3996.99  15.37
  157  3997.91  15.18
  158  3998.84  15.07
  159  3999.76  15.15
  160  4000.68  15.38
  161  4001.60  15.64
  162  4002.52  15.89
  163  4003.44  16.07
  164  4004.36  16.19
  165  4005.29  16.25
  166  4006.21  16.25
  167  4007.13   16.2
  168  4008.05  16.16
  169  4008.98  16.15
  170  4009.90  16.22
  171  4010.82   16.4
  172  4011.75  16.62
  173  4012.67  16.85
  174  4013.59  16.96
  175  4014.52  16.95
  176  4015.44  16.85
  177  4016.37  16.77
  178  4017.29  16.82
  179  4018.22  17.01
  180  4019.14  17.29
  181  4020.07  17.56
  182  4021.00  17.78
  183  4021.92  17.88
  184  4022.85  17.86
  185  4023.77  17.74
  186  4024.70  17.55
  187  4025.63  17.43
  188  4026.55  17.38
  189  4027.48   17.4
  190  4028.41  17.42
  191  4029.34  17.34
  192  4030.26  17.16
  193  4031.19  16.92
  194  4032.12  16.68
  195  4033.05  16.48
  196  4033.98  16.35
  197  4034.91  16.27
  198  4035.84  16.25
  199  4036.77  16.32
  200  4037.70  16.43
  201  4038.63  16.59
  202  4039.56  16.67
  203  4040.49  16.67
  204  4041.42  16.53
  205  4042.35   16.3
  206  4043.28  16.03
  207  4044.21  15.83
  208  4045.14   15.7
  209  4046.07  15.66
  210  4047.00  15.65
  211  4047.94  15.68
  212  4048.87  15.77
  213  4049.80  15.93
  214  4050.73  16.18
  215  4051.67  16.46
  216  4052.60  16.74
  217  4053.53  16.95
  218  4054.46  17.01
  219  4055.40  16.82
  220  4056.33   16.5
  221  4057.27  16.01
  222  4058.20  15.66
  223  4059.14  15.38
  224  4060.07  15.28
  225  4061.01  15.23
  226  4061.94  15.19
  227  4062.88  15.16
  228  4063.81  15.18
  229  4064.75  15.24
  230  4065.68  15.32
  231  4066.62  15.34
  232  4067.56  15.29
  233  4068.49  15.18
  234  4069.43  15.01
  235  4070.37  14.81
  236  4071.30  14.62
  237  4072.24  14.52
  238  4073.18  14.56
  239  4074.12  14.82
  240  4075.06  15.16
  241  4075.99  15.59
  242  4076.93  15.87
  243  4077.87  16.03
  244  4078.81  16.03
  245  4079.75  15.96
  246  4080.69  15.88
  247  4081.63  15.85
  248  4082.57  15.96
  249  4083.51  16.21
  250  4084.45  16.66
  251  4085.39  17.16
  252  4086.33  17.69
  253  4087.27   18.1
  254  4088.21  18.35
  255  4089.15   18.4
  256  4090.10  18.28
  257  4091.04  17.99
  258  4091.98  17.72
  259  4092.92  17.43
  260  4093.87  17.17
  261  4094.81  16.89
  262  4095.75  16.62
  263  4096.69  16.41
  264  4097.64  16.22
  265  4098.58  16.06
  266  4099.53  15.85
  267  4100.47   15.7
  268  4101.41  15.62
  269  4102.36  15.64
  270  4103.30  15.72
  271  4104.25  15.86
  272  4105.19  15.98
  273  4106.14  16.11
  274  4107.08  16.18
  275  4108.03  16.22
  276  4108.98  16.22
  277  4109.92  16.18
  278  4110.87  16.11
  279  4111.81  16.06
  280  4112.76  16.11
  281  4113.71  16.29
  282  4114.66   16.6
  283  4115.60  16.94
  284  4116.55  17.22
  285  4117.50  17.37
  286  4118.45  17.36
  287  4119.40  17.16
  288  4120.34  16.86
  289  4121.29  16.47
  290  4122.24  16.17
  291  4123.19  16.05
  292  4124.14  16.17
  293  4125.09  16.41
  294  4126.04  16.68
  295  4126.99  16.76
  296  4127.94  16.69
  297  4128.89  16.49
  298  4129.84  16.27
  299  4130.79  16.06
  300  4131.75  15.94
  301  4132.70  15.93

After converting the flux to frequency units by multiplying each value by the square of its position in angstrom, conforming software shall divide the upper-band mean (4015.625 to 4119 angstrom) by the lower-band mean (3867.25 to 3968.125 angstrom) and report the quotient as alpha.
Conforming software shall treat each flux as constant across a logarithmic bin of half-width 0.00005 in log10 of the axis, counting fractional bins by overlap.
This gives 1.9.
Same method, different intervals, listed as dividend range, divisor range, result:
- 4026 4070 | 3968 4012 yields 1.22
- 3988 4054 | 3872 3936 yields 1.84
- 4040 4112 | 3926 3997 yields 1.69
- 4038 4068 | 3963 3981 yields 1.90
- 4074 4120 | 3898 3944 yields 2.00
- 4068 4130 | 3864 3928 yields 1.84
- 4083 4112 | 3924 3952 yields 2.24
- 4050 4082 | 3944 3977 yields 1.71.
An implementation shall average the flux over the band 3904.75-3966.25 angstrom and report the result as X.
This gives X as 9.34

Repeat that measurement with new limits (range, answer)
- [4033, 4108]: 16.1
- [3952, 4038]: 13.8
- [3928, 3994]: 9.88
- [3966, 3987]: 10.4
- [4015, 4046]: 16.9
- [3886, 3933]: 9.91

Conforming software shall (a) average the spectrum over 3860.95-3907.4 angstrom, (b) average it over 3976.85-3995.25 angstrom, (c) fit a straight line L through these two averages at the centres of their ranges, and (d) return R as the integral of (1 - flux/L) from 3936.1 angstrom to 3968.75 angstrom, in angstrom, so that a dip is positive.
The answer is 8.2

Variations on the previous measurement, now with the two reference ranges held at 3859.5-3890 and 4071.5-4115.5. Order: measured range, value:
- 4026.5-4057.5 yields -4.1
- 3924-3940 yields 6.7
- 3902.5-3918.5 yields -1.8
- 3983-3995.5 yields -2.0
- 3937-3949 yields 2.2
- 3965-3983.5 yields 4.1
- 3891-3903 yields -1.8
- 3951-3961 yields 0.2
